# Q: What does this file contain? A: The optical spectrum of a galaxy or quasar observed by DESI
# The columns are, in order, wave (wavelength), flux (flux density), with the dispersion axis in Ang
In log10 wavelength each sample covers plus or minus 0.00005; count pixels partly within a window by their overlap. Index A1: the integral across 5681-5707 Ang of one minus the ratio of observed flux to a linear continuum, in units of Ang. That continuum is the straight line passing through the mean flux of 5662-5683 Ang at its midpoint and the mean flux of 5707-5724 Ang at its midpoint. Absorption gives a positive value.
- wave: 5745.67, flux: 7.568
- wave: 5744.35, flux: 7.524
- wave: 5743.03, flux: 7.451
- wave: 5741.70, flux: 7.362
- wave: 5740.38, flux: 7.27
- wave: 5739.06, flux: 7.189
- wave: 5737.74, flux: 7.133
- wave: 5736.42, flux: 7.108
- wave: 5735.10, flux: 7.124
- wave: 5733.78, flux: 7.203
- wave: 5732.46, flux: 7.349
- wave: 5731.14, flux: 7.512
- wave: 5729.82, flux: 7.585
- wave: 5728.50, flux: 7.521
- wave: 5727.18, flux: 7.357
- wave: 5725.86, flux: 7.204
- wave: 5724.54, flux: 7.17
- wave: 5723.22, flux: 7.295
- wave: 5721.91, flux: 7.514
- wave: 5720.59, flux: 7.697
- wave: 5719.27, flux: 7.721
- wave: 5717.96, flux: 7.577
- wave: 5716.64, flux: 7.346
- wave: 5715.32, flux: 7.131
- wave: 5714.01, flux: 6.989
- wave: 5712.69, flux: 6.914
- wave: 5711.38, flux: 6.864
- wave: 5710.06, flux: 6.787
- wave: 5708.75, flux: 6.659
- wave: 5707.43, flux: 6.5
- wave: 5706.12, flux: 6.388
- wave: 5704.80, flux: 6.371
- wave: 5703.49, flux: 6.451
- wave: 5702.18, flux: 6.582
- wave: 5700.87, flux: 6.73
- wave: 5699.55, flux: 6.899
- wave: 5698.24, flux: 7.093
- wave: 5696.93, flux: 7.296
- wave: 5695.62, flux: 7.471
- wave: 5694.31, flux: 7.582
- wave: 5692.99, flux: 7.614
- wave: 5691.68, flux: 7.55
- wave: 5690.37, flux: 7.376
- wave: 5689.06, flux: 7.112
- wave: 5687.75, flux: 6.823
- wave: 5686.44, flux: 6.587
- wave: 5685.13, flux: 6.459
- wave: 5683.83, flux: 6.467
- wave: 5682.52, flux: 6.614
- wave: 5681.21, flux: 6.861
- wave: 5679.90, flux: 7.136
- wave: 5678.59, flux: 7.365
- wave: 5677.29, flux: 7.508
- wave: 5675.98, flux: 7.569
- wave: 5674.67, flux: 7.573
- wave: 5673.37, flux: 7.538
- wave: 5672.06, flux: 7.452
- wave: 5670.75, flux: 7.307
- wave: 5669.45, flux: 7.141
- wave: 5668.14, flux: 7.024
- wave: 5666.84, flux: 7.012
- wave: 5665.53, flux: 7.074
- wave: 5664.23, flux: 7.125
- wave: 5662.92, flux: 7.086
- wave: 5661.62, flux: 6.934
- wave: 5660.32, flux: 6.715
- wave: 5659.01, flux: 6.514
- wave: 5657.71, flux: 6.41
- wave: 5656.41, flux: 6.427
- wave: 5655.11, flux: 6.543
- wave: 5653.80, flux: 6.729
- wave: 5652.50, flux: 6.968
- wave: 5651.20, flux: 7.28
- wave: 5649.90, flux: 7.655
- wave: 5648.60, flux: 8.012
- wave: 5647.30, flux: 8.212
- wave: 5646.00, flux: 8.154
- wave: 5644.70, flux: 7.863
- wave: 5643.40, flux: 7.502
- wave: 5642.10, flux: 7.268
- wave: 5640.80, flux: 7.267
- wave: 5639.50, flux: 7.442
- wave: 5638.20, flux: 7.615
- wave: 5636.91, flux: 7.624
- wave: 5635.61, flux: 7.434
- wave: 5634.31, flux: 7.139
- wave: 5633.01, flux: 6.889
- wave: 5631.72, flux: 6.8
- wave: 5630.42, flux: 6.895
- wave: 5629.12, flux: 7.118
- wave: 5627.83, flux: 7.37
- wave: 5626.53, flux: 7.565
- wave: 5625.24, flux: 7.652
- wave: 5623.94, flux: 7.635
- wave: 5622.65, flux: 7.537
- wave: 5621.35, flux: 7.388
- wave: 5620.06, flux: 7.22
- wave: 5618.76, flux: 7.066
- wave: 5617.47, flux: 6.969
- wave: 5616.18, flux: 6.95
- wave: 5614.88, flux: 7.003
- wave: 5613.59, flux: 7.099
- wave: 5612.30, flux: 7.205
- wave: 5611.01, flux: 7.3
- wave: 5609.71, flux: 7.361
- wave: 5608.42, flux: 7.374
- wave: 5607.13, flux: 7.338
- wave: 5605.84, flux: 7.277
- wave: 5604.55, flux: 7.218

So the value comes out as 0.99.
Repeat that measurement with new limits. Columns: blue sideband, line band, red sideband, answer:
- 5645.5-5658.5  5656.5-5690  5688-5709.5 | 0.5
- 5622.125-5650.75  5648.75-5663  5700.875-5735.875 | 1.0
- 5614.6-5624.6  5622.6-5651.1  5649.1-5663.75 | -1.7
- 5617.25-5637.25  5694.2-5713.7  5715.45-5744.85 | 1.4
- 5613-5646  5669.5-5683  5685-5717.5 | -0.4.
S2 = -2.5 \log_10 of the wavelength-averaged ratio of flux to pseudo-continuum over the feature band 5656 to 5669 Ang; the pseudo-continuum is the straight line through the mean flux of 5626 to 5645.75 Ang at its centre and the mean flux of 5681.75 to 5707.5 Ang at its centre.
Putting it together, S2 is 0.05 mag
